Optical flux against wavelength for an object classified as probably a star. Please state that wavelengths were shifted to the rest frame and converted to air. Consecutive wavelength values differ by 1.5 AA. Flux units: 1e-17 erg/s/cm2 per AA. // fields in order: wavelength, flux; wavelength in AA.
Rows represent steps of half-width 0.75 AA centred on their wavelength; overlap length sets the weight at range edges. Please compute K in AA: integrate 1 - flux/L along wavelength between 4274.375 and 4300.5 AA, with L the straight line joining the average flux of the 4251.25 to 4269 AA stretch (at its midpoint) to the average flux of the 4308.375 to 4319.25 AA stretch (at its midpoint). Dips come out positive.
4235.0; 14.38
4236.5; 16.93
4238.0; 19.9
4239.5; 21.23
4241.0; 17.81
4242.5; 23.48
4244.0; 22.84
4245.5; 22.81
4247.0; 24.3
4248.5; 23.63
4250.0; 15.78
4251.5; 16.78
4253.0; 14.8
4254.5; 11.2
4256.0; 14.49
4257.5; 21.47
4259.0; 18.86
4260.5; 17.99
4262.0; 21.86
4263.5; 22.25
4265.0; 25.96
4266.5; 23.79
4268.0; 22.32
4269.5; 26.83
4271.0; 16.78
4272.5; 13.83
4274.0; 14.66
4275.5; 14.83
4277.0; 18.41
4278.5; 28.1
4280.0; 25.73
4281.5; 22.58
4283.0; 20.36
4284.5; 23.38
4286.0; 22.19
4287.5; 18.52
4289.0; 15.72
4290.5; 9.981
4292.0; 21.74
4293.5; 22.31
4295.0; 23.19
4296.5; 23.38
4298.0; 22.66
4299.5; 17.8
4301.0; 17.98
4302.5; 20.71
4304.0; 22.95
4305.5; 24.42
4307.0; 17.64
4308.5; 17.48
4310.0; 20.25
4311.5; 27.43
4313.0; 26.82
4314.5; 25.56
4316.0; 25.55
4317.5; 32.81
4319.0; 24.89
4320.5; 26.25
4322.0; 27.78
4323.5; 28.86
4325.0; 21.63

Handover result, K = 2.3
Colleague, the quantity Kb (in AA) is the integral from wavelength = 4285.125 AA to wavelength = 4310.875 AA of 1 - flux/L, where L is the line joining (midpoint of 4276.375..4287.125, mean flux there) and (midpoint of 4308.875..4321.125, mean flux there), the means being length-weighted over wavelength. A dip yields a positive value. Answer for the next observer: 4.6 AA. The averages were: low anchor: 22.9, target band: 20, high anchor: 25.9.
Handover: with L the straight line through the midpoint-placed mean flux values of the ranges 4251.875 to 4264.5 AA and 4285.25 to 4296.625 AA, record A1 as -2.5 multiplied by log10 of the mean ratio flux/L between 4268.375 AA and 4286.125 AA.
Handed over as -0.10 mag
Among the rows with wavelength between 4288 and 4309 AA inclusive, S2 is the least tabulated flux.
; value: 9.981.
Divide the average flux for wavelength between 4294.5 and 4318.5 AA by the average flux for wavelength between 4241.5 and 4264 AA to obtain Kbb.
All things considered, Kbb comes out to 1.18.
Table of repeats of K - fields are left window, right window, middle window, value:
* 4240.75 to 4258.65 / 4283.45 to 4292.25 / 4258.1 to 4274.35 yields -1.5 AA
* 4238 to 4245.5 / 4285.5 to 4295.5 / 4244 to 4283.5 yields 0.3 AA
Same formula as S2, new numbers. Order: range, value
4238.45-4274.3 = 11.2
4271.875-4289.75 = 13.83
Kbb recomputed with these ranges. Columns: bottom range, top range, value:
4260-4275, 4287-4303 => 0.95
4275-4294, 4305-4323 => 1.22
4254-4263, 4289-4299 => 1.12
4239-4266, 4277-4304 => 1.05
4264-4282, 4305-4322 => 1.16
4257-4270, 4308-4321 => 1.14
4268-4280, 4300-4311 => 1.03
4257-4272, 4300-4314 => 1.00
